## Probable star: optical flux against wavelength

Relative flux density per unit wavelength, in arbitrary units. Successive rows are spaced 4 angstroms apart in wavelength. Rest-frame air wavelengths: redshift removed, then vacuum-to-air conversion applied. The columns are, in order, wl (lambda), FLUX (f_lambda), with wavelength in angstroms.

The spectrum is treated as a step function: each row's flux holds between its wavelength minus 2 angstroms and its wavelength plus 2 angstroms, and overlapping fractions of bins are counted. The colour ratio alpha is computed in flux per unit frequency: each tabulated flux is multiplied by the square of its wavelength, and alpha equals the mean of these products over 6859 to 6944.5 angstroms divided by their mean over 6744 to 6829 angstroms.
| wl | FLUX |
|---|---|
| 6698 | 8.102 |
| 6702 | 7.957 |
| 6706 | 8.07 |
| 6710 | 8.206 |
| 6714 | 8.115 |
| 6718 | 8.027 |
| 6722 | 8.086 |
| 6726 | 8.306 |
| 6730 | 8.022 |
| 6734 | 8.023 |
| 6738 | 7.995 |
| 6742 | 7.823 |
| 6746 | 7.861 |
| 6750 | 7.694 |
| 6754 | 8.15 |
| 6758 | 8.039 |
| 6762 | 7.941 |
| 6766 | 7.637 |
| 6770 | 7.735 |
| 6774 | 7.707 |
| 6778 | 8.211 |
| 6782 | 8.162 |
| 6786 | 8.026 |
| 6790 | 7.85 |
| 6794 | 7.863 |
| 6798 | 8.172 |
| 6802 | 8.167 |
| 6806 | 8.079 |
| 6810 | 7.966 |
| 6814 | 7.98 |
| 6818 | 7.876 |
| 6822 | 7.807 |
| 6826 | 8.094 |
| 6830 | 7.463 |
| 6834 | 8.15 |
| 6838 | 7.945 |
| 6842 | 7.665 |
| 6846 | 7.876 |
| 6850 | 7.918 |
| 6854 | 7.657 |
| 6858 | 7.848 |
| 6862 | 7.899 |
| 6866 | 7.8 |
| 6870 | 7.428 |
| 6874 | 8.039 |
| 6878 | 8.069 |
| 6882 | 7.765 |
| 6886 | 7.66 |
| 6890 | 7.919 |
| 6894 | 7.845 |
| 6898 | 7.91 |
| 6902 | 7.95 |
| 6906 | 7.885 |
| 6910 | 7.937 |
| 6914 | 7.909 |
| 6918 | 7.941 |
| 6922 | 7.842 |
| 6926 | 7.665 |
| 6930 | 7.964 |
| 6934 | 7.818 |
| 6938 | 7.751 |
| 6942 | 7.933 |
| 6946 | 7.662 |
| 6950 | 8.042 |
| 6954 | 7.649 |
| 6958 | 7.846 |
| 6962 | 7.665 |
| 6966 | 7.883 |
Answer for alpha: 1.02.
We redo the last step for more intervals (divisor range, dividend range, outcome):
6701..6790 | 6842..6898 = 1.02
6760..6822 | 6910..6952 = 1.03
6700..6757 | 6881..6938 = 1.03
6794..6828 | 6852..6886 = 0.99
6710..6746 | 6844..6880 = 1.01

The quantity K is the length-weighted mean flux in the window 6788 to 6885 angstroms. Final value 7.89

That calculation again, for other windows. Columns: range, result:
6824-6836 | 7.9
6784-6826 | 7.98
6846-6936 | 7.85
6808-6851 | 7.88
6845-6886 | 7.82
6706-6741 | 8.09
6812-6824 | 7.89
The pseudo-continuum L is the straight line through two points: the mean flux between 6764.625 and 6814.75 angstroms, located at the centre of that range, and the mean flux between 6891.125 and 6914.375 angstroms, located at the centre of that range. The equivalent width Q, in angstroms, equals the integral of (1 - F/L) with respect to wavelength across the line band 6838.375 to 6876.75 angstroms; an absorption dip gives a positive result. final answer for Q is 0.62 angstroms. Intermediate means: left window 7.97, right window 7.91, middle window 7.8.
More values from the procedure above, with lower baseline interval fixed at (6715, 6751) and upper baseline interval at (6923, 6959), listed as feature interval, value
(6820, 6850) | 0.17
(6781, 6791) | -0.08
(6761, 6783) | 0.21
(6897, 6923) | -0.24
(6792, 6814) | -0.30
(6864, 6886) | 0.18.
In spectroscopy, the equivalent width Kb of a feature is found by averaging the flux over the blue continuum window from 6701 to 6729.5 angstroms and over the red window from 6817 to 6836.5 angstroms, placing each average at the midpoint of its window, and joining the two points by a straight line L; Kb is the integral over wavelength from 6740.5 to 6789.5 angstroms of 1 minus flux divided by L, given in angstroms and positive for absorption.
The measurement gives 0.6 angstroms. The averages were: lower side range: 8.11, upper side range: 7.88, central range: 7.91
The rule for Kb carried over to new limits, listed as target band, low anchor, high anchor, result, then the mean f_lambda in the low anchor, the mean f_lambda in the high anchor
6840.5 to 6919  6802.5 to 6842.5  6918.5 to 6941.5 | 0.2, 7.92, 7.82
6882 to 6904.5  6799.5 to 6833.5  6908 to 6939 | 0.1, 7.94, 7.86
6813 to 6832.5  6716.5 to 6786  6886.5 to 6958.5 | 0.2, 7.97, 7.86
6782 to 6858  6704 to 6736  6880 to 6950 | 0.5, 8.11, 7.85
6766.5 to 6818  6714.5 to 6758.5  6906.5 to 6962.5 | -0.1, 8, 7.84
